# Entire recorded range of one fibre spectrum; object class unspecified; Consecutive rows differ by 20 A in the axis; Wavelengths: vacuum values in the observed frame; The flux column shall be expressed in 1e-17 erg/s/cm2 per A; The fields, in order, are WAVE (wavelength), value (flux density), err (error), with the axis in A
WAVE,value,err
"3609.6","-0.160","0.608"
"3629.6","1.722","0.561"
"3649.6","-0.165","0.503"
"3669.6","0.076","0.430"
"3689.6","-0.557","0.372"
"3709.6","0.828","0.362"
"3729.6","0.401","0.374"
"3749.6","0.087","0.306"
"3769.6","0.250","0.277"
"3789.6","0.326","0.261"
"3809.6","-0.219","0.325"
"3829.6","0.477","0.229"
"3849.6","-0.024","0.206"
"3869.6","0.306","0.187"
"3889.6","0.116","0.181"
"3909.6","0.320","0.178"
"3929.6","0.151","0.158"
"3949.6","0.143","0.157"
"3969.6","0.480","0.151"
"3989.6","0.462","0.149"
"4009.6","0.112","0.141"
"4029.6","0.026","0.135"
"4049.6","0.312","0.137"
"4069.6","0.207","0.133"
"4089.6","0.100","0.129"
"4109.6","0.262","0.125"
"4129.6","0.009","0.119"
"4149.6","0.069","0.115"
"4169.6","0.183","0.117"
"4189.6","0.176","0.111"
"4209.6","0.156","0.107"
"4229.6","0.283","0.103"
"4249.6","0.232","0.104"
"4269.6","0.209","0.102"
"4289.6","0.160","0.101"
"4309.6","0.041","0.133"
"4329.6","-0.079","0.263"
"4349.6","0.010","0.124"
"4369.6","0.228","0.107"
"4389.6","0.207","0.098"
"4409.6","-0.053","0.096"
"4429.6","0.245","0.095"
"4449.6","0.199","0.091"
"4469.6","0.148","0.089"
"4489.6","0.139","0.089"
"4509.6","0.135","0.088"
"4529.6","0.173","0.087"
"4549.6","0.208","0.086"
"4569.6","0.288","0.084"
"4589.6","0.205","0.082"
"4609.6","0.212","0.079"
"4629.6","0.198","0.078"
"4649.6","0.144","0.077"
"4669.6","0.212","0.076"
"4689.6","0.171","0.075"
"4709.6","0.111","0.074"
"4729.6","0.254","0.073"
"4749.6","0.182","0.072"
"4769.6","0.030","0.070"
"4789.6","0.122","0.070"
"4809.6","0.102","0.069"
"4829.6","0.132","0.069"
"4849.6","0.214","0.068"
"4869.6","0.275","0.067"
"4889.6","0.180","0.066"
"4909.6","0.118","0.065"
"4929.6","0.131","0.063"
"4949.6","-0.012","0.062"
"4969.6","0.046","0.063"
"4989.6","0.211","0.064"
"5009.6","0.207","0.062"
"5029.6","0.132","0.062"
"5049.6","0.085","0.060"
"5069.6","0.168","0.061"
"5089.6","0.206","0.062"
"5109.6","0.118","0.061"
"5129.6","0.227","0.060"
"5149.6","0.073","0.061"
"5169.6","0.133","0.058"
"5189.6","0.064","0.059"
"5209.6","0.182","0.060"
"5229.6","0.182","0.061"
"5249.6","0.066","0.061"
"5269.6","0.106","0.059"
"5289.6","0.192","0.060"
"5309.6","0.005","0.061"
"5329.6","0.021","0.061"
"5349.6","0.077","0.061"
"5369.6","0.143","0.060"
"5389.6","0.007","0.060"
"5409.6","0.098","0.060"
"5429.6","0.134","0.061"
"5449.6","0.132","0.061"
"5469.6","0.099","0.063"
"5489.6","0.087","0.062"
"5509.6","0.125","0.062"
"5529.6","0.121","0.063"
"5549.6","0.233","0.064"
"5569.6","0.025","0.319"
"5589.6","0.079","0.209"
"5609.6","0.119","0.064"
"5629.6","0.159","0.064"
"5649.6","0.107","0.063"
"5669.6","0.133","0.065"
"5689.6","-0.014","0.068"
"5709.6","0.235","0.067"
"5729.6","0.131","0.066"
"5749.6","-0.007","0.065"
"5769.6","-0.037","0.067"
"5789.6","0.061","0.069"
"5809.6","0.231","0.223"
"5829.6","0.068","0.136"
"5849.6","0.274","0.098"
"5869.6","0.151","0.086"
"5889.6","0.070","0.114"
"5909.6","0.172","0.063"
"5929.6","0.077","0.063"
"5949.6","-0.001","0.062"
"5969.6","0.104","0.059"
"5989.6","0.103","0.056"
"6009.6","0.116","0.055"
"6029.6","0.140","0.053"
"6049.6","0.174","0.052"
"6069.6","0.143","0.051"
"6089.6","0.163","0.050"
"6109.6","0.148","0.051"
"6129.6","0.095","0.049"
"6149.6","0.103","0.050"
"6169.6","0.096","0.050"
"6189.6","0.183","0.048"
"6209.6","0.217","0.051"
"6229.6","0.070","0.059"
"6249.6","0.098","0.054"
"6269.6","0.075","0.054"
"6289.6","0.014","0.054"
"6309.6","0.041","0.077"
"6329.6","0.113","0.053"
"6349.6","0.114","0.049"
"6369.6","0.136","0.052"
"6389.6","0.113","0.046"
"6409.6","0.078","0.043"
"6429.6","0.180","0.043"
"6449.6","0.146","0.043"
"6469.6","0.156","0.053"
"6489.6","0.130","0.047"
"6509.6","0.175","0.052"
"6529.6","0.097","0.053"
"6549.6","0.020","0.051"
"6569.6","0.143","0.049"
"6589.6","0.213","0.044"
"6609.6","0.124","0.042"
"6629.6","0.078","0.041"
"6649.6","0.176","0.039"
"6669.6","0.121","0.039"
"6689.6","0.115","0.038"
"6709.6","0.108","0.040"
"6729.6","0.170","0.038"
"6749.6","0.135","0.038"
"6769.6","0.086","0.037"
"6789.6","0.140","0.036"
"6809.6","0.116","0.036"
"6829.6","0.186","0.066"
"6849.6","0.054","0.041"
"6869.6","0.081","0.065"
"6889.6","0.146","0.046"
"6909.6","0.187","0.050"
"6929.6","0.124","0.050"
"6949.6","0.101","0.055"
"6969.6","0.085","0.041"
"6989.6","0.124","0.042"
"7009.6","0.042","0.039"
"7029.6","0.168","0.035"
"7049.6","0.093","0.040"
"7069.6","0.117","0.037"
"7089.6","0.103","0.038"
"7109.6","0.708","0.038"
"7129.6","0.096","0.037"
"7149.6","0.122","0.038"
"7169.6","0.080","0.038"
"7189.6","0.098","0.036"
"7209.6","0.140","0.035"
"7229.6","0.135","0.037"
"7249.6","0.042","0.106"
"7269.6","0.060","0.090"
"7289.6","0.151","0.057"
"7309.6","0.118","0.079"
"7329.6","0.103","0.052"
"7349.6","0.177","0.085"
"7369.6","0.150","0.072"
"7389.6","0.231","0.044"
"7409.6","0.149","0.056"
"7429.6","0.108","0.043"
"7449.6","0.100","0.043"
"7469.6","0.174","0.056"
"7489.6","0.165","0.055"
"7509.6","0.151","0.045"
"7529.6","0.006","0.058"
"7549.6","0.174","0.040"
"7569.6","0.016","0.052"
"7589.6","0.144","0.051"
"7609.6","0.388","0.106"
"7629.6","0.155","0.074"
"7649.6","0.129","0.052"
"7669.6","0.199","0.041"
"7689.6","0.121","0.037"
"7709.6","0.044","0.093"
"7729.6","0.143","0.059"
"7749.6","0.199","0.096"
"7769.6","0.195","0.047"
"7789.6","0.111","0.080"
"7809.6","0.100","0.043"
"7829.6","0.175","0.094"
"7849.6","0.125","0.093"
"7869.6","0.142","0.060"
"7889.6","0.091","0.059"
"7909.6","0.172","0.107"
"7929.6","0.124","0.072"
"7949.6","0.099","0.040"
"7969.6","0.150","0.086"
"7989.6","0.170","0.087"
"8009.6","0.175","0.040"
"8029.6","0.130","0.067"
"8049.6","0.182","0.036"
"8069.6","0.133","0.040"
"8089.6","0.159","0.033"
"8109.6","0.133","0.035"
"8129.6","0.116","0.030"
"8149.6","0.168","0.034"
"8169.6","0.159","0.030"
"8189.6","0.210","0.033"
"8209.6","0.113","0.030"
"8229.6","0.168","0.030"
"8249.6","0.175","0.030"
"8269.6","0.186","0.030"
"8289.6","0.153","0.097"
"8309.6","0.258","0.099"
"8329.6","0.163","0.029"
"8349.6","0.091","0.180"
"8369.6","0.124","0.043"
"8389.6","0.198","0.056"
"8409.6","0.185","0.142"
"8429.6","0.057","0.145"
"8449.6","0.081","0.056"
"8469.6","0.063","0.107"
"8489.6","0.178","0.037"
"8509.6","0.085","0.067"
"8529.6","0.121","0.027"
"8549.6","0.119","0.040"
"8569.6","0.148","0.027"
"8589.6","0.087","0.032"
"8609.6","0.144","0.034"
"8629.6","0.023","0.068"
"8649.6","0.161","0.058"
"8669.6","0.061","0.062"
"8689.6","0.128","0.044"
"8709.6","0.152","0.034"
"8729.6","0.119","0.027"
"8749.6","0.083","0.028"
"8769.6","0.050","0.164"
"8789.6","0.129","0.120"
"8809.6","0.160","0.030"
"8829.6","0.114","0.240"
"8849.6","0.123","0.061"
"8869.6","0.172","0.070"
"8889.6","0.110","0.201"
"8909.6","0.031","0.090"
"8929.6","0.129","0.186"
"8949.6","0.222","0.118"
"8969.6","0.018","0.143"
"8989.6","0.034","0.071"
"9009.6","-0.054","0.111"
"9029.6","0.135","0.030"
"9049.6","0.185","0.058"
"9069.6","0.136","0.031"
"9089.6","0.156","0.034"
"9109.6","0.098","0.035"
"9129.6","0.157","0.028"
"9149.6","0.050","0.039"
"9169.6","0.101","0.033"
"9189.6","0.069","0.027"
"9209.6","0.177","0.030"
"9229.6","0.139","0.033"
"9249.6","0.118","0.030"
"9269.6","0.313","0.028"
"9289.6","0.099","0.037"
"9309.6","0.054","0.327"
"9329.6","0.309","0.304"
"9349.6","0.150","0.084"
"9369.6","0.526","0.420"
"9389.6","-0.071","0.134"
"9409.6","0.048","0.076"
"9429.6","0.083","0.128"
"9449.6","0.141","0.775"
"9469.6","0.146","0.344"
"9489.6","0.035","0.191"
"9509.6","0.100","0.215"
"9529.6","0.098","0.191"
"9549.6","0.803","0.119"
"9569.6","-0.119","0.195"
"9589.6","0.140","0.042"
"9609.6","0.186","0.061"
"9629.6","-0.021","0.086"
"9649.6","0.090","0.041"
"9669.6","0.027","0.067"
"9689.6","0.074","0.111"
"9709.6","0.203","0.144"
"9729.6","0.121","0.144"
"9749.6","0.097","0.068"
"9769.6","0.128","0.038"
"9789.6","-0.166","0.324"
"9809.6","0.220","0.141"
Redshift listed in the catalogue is 0.91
